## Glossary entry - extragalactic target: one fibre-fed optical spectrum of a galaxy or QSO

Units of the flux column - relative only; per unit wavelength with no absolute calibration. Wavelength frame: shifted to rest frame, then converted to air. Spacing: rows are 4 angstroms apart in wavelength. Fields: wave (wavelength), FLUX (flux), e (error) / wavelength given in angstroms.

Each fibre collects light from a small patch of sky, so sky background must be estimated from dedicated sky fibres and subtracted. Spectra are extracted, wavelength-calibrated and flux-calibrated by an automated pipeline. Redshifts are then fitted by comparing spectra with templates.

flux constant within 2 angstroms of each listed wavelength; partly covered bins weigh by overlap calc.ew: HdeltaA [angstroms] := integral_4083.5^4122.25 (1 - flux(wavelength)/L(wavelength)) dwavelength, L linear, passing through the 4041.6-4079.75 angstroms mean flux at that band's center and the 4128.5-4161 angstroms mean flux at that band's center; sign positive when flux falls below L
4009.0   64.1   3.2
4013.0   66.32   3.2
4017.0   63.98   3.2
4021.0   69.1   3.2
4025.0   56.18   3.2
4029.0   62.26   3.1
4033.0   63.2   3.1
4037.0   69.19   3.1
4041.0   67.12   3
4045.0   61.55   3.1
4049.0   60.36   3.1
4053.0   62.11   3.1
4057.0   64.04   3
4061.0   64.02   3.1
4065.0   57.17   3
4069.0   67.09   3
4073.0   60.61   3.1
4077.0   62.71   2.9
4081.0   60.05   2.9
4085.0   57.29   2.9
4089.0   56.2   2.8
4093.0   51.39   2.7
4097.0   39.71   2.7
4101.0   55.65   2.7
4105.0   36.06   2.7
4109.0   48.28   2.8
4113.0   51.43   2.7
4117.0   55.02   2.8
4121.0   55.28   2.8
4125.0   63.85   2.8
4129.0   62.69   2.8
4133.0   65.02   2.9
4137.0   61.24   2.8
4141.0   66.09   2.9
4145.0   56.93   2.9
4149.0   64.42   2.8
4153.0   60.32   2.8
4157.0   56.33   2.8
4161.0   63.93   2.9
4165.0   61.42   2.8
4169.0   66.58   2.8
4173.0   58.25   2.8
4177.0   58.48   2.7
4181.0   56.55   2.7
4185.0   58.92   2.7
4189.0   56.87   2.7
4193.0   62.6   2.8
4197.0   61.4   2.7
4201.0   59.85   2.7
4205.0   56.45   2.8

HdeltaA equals 7.2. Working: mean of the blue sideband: 62.3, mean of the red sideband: 61.7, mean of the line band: 50.5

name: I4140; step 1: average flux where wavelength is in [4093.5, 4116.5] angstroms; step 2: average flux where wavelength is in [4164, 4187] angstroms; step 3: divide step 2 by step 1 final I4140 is 1.27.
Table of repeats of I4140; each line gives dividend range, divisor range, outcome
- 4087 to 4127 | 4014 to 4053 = 0.81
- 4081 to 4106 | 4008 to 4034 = 0.80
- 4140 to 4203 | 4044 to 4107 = 1.06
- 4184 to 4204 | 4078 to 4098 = 1.11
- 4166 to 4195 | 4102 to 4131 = 1.12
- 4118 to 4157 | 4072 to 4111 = 1.17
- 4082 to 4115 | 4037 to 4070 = 0.79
